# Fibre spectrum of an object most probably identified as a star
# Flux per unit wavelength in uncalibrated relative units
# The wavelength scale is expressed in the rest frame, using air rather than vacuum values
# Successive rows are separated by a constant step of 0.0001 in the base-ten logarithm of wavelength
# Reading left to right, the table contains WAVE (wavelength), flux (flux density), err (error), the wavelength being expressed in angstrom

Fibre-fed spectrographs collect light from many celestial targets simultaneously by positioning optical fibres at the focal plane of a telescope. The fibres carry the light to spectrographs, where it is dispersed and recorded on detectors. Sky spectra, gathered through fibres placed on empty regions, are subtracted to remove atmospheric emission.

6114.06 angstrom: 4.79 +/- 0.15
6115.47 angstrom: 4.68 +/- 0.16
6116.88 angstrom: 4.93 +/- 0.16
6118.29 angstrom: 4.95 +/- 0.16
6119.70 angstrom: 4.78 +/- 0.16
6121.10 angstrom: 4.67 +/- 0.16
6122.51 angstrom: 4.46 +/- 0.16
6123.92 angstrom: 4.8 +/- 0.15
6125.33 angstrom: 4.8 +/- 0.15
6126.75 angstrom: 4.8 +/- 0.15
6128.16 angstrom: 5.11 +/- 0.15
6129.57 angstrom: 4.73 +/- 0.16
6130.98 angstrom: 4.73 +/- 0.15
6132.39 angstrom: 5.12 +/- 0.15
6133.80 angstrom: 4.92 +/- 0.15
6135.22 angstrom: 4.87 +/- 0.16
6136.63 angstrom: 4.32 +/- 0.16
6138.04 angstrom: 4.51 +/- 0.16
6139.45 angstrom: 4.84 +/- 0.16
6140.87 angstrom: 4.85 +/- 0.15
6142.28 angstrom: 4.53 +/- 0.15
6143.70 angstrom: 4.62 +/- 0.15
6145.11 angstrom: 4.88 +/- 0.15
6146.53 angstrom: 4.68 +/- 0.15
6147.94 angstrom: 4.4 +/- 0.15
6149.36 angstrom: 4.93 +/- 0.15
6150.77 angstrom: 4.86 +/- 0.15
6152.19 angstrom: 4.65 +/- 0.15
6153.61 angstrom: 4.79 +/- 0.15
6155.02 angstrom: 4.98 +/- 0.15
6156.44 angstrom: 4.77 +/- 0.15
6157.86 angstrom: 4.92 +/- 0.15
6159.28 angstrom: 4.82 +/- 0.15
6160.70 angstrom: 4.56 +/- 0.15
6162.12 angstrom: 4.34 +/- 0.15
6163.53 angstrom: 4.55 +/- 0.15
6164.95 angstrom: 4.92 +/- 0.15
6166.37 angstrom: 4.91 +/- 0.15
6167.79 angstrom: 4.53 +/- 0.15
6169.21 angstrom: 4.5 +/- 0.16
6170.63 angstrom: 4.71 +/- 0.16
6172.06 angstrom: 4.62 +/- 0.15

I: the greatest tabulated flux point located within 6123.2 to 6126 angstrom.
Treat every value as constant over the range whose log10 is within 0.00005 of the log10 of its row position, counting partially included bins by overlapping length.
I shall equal 4.8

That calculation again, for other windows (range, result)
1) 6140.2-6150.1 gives 4.93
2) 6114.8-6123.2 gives 4.95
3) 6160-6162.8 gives 4.56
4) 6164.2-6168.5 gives 4.92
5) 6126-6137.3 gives 5.12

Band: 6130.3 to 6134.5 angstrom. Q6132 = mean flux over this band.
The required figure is 4.93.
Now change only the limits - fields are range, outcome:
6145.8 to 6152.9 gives 4.7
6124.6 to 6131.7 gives 4.83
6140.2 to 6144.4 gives 4.66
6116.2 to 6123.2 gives 4.76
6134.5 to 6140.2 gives 4.63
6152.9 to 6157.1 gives 4.85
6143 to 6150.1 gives 4.71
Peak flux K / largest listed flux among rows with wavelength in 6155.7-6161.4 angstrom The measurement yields 4.92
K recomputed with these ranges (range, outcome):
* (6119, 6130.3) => 5.11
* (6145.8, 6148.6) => 4.68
